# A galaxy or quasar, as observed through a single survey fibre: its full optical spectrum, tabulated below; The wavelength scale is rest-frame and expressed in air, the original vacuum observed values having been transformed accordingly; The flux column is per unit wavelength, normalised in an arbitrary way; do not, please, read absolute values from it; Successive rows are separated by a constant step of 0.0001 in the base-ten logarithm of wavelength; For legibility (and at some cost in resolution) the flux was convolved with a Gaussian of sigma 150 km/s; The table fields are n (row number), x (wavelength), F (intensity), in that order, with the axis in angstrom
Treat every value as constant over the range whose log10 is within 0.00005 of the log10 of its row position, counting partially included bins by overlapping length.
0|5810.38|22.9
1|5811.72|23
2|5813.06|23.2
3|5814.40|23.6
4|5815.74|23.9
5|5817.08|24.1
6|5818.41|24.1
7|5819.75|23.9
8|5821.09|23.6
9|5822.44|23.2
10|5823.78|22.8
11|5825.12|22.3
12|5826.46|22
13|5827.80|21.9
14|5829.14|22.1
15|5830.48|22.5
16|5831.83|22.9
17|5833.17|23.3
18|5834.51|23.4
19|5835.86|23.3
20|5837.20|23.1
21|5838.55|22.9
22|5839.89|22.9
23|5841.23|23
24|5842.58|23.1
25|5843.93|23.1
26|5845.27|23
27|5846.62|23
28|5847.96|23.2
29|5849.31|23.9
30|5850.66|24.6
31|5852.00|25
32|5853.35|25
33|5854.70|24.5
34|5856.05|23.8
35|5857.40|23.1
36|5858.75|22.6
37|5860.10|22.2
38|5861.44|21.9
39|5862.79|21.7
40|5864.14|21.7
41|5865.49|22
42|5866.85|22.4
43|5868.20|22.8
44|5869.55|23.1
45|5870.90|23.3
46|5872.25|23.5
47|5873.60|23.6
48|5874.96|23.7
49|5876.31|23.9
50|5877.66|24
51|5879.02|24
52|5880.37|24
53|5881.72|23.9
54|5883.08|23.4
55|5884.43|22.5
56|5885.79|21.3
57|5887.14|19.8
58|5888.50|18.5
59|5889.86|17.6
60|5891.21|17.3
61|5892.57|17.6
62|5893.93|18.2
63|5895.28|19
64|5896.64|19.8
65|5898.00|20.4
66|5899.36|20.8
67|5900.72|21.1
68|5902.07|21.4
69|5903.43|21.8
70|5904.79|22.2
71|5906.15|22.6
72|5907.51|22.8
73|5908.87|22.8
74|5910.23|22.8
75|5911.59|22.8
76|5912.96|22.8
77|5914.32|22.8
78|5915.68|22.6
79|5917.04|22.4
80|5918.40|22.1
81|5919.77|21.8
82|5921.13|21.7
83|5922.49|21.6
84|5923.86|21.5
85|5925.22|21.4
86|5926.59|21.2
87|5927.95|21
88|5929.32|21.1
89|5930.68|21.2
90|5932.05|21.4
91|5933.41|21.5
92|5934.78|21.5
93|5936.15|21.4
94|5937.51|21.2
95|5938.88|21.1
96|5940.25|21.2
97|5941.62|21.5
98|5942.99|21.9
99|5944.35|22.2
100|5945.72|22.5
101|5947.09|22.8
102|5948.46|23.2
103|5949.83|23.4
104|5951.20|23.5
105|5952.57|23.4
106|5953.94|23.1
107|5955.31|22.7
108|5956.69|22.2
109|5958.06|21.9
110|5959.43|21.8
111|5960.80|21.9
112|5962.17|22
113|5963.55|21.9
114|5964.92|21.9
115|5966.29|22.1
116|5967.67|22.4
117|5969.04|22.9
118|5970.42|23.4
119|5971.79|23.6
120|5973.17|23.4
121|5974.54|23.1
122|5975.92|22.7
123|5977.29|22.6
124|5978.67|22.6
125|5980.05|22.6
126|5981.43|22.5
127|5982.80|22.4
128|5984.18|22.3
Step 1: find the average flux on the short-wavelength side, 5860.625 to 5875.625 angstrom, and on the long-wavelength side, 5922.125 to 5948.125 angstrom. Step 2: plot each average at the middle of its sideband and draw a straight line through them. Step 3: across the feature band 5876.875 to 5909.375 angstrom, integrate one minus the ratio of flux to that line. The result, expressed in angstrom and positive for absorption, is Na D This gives 1.69 angstrom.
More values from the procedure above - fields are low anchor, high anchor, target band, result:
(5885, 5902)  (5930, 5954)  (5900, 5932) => -2.09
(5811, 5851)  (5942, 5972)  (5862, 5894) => 1.45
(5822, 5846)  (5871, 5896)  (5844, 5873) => -1.31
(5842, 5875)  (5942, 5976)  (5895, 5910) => 0.98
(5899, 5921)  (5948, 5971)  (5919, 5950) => 0.99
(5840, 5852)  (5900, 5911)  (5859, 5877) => 0.18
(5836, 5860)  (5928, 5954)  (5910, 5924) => 0.07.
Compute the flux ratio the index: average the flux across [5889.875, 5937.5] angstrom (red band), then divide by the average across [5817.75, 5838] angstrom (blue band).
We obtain 0.9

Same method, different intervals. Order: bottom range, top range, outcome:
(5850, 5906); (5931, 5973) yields 1.01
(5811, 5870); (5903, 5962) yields 0.96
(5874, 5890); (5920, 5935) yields 0.96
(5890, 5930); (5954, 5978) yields 1.06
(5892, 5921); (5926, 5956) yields 1.02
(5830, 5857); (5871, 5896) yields 0.91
